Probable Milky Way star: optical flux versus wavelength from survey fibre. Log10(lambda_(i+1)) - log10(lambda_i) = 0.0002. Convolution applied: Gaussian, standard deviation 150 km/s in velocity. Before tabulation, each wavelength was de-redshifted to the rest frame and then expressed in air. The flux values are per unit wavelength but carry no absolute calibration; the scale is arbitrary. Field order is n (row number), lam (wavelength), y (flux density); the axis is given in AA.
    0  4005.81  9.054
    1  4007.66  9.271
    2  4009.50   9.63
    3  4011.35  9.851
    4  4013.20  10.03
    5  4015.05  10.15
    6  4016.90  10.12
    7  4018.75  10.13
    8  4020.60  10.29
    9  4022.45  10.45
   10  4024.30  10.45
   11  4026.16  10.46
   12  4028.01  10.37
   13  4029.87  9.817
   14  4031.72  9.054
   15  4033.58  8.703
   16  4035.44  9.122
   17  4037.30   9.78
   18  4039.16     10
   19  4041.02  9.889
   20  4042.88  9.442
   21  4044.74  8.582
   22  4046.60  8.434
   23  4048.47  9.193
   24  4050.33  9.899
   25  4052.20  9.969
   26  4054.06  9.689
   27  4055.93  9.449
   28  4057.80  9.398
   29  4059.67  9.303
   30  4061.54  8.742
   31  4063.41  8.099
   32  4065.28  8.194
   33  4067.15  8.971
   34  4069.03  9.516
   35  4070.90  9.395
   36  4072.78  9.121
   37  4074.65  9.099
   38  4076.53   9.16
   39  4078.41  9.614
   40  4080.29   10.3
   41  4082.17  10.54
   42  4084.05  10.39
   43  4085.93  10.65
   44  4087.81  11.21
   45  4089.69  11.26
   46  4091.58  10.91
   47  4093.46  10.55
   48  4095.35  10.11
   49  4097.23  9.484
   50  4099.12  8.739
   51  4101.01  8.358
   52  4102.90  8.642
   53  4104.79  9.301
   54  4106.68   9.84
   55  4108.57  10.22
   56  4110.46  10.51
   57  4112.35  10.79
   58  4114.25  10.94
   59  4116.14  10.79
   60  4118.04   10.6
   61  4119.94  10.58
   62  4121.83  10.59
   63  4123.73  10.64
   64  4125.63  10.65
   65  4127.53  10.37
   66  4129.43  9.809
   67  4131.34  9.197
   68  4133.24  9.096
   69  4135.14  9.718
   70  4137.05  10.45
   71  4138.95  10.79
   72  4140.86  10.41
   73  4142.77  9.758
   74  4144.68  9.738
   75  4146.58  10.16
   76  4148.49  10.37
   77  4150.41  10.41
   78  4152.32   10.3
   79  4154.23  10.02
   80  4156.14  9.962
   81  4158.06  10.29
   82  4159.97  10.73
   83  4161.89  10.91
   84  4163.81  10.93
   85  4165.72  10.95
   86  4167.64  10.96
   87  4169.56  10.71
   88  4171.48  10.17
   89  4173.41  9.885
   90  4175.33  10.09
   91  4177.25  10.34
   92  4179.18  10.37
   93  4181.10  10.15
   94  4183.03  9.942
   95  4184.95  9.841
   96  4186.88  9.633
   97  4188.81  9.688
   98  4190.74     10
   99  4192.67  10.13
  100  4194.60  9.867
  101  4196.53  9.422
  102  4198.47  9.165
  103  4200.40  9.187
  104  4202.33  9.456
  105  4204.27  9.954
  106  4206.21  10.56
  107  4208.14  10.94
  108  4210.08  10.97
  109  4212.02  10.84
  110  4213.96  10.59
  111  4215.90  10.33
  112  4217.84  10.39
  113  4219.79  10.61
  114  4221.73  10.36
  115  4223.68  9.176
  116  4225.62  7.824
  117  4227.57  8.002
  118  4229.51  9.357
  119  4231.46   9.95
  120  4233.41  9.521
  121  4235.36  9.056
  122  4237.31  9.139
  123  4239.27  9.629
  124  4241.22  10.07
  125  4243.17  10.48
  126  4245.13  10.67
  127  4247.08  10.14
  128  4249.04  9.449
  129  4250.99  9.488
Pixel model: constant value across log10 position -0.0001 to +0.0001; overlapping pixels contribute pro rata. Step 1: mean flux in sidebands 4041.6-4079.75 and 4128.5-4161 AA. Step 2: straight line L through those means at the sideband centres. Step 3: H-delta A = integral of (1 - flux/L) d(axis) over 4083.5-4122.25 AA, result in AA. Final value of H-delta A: -2.3 AA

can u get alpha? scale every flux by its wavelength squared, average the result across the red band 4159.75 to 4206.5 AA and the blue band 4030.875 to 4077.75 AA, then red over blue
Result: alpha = 1.2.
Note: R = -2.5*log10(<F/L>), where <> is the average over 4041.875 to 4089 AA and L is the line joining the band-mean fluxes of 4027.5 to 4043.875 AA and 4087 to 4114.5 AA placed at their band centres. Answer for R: 0.035 mag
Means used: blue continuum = 9.55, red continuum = 10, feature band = 9.47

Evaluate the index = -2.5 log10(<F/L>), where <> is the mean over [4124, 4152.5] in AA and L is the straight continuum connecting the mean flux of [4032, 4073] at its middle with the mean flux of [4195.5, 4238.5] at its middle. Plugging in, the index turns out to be -0.06 mag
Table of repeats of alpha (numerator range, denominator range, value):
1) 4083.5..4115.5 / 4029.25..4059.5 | 1.11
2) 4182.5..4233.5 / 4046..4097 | 1.09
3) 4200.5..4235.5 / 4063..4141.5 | 1.05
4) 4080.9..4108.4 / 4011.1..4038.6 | 1.04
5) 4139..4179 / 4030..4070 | 1.18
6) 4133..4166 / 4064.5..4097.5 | 1.07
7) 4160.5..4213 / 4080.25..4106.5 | 1.06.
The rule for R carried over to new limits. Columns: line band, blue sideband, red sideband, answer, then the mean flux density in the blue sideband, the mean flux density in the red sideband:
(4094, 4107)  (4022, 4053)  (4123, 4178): 0.09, 9.61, 10.3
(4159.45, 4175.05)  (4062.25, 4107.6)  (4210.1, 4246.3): -0.09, 9.64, 9.81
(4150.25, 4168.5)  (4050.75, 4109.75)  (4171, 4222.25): -0.06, 9.63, 10.1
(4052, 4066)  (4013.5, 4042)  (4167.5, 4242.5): 0.10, 9.92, 9.89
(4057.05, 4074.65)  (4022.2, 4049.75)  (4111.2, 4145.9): 0.09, 9.57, 10.3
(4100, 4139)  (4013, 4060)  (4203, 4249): -0.03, 9.7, 9.92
